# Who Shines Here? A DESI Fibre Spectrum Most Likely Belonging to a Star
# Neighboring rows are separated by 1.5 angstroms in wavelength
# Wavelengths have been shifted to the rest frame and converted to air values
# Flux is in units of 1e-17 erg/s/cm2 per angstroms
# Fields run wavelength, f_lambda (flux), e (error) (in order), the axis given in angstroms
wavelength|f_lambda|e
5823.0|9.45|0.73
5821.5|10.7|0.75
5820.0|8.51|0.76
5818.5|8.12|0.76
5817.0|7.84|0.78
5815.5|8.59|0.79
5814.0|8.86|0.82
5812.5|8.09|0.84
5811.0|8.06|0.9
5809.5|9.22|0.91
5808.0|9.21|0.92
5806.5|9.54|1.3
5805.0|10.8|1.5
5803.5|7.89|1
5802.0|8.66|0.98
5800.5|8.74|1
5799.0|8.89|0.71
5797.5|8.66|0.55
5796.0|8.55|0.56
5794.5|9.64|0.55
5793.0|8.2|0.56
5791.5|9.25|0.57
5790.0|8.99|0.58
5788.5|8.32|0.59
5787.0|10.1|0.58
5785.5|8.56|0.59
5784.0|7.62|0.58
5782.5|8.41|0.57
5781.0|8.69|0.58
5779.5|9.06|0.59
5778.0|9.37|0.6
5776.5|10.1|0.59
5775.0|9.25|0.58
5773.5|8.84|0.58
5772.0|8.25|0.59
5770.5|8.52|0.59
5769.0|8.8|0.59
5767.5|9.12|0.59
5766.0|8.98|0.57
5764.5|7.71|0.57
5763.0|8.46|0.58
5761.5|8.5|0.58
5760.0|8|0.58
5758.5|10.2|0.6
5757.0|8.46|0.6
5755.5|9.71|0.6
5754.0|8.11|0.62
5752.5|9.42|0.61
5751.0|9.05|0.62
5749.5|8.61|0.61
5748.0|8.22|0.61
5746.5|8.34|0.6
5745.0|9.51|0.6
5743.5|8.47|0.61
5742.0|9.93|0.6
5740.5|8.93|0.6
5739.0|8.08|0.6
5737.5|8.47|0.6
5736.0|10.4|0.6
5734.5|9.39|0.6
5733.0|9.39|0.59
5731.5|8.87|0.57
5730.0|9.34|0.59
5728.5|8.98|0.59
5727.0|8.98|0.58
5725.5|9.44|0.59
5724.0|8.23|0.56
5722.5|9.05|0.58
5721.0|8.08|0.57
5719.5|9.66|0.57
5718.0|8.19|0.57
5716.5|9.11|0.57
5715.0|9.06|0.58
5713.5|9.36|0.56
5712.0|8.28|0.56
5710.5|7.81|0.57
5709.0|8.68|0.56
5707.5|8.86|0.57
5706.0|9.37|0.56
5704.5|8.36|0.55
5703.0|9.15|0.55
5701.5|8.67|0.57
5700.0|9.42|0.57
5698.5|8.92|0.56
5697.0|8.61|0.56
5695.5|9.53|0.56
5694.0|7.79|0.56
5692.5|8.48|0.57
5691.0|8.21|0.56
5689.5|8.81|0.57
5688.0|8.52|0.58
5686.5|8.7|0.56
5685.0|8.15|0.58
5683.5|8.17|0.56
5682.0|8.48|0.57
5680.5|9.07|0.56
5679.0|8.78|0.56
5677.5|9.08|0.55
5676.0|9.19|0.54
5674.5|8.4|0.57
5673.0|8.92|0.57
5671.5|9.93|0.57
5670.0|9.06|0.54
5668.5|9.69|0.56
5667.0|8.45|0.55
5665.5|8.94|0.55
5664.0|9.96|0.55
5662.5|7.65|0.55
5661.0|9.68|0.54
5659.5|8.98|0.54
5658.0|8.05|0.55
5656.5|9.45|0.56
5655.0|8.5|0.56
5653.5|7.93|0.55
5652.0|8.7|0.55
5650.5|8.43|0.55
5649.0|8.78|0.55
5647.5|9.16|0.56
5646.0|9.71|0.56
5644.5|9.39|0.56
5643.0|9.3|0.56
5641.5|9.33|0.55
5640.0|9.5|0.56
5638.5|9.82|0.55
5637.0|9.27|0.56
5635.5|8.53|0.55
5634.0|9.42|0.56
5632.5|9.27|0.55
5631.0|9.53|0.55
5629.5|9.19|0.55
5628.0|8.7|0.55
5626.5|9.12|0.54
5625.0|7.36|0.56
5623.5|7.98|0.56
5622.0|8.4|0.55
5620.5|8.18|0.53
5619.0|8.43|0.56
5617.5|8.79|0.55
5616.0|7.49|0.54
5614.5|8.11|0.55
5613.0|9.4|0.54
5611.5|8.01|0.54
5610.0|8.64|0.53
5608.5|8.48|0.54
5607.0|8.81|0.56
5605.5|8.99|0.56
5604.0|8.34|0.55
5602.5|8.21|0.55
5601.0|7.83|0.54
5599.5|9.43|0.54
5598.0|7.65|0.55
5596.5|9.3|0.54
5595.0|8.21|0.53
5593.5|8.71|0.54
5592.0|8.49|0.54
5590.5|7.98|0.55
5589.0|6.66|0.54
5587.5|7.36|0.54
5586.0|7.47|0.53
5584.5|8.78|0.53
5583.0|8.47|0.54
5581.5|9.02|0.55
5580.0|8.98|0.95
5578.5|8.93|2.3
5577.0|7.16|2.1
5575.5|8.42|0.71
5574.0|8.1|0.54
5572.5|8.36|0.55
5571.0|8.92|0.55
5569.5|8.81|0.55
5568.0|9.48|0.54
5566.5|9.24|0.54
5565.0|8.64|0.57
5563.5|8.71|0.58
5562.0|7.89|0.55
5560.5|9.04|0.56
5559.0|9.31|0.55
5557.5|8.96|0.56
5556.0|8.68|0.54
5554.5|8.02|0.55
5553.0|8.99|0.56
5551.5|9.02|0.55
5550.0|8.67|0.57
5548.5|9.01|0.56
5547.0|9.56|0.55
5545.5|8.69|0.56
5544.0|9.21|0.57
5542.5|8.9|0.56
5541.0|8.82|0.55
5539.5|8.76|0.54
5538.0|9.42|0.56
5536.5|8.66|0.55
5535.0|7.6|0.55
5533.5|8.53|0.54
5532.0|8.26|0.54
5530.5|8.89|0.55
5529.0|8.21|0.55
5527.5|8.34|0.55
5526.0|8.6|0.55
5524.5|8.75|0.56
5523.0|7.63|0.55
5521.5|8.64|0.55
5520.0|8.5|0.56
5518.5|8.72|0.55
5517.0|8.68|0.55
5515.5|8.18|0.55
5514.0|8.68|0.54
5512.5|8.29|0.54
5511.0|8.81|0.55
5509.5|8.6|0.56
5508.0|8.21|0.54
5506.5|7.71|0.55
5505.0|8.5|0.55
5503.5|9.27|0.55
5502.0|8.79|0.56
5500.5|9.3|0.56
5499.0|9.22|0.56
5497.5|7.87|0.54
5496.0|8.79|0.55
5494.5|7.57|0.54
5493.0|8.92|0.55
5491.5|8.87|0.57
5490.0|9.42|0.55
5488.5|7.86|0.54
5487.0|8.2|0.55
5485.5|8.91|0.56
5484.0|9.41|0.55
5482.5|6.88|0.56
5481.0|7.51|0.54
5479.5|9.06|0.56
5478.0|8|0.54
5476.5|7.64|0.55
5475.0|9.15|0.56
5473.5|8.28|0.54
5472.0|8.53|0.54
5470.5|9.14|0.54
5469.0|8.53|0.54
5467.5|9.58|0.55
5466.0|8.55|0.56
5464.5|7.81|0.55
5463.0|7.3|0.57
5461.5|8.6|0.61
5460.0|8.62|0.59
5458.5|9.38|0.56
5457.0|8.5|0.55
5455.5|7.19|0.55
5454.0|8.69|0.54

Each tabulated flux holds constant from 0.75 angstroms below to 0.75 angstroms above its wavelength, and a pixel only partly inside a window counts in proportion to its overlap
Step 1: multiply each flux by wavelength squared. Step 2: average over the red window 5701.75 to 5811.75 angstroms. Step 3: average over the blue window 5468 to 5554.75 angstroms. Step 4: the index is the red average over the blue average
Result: 1.1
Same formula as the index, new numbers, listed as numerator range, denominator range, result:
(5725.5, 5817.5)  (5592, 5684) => 1.06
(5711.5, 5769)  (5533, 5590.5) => 1.10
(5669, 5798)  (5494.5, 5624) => 1.10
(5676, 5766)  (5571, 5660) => 1.06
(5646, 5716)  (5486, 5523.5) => 1.10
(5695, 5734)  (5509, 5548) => 1.10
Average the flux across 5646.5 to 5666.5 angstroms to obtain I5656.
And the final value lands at 8.79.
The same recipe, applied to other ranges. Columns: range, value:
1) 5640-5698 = 8.85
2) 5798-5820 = 8.74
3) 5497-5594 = 8.57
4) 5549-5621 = 8.49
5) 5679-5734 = 8.77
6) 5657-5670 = 8.94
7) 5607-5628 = 8.37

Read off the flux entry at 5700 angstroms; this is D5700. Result 9.42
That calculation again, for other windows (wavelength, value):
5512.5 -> 8.29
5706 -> 9.37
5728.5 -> 8.98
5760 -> 8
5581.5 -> 9.02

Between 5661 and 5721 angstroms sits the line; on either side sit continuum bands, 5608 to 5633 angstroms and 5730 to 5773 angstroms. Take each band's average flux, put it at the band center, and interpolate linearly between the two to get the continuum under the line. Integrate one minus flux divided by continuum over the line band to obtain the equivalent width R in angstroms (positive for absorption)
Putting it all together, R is -0.7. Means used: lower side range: 8.53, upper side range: 8.86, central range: 8.81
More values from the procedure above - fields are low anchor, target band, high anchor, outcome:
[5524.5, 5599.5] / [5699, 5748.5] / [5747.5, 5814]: -0.8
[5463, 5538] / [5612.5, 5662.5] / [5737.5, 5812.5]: -0.9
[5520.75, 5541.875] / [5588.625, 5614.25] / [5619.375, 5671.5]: 1.0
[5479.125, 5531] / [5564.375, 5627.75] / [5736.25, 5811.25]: 1.6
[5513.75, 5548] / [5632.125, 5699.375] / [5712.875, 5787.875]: -0.8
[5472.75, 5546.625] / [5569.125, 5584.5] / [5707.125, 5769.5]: 0.2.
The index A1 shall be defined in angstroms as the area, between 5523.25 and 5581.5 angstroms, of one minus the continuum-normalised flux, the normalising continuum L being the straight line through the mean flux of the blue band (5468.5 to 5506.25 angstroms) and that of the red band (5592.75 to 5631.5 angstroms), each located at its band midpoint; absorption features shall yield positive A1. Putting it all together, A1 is -1.2 angstroms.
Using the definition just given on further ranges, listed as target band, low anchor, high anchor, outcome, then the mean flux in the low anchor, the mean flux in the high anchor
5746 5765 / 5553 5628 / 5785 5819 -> 0.1 angstroms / 8.45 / 8.82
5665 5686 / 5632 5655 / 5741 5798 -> 0.3 angstroms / 9.08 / 8.84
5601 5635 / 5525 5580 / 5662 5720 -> 0.7 angstroms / 8.69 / 8.81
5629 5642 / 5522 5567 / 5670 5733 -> -0.8 angstroms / 8.7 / 8.81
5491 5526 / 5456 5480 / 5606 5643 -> 0.2 angstroms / 8.52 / 8.75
